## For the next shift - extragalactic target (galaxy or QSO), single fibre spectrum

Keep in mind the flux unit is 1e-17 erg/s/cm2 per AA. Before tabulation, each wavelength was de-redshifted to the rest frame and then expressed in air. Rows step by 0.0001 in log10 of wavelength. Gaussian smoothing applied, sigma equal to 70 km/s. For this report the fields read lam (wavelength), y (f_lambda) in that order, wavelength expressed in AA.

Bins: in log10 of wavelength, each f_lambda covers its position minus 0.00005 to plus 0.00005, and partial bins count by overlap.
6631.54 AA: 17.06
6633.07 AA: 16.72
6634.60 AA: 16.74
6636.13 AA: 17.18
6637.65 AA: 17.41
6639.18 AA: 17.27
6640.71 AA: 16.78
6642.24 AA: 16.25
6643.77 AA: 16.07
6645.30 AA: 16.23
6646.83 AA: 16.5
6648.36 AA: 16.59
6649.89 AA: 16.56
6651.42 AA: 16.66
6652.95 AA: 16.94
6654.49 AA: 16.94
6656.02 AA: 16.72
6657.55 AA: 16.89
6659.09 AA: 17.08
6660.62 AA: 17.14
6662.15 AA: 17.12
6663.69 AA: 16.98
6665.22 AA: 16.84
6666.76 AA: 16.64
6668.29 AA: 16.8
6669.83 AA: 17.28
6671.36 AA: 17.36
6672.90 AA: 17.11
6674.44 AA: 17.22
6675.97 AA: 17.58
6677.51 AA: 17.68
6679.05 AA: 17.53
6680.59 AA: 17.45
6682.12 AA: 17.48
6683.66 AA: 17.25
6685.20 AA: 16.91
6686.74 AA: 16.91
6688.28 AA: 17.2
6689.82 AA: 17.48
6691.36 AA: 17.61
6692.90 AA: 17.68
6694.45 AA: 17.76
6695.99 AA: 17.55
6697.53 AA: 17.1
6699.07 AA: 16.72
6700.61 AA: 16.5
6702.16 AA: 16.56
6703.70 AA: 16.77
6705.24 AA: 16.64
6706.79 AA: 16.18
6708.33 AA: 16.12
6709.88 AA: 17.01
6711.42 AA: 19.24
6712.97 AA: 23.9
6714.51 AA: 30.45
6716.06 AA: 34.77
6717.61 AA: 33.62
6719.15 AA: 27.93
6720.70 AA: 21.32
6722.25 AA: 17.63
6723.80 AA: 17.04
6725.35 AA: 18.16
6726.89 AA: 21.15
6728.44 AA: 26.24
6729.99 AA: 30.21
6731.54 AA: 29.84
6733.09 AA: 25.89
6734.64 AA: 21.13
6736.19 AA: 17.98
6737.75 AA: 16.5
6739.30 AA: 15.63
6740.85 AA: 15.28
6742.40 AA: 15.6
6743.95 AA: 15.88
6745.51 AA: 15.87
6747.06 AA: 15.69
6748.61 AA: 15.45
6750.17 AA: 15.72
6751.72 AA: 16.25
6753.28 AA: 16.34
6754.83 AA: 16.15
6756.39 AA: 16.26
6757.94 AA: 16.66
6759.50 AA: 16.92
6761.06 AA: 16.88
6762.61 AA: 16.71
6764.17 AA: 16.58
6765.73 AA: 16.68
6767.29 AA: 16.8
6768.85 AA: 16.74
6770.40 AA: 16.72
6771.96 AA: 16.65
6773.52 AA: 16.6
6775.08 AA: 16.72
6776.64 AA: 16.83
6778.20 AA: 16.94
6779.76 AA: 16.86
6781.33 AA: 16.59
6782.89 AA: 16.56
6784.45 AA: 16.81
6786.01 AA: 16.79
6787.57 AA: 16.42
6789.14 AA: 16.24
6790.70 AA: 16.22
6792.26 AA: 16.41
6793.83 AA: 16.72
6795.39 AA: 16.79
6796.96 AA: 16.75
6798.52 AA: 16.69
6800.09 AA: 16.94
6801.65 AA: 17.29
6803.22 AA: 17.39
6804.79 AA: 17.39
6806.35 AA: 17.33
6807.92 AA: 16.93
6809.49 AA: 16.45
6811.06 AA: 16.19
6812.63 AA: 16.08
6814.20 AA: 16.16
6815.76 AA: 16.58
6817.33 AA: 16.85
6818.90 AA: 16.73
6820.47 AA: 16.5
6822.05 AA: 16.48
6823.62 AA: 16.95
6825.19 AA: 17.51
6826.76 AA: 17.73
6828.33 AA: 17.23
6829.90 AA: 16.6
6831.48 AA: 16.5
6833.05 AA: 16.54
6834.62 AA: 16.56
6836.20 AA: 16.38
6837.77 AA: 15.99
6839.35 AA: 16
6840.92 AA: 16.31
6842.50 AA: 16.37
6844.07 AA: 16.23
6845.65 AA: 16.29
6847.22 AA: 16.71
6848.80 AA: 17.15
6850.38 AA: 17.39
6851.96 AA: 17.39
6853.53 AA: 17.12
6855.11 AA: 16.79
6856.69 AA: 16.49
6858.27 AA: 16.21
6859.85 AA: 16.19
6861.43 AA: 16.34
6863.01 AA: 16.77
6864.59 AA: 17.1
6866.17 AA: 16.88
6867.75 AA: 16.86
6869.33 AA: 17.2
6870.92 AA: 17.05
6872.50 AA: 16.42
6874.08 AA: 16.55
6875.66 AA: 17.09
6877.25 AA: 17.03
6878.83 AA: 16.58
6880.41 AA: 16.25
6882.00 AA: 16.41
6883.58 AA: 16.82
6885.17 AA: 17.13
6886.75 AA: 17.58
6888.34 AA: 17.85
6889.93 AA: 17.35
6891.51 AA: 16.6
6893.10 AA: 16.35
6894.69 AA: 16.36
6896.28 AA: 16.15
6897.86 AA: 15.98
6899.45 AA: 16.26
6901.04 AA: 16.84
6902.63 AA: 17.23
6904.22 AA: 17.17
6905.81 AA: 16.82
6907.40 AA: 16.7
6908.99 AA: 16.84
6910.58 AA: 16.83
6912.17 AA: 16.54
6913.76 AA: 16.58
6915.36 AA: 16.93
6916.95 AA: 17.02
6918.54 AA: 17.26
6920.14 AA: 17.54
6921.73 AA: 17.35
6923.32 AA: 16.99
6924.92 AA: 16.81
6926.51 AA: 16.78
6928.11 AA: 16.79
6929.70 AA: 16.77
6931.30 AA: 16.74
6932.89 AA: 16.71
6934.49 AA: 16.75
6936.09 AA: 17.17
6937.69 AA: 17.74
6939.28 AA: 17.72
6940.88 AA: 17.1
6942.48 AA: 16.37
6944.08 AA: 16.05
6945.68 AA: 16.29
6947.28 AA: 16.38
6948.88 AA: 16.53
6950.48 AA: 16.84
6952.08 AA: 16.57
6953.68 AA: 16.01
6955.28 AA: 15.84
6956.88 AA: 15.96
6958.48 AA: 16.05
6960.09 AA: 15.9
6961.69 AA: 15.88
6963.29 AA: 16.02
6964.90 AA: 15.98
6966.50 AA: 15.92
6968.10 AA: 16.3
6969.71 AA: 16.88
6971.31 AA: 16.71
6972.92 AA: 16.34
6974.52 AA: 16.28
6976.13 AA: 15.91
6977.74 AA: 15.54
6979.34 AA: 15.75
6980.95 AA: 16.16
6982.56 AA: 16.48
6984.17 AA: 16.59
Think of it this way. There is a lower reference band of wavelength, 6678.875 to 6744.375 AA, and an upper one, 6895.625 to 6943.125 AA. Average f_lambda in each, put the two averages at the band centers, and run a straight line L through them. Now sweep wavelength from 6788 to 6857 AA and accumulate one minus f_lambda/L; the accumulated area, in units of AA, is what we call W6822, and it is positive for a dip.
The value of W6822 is 5.95 AA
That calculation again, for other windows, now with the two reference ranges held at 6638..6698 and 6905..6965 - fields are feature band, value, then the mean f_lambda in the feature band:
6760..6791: 0.4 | 16.7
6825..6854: 0.2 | 16.7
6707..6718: -4.7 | 24.3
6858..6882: 0.1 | 16.7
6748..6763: 0.5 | 16.3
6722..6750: -4.1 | 19.5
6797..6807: -0.2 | 17.2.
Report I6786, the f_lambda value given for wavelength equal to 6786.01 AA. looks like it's 16.79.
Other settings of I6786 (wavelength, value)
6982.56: 16.48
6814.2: 16.16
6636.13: 17.18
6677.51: 17.68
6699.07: 16.72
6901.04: 16.84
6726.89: 21.15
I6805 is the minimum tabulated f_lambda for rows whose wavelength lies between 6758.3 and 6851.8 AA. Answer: 15.99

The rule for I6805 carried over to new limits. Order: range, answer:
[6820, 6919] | 15.98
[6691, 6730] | 16.12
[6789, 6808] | 16.22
